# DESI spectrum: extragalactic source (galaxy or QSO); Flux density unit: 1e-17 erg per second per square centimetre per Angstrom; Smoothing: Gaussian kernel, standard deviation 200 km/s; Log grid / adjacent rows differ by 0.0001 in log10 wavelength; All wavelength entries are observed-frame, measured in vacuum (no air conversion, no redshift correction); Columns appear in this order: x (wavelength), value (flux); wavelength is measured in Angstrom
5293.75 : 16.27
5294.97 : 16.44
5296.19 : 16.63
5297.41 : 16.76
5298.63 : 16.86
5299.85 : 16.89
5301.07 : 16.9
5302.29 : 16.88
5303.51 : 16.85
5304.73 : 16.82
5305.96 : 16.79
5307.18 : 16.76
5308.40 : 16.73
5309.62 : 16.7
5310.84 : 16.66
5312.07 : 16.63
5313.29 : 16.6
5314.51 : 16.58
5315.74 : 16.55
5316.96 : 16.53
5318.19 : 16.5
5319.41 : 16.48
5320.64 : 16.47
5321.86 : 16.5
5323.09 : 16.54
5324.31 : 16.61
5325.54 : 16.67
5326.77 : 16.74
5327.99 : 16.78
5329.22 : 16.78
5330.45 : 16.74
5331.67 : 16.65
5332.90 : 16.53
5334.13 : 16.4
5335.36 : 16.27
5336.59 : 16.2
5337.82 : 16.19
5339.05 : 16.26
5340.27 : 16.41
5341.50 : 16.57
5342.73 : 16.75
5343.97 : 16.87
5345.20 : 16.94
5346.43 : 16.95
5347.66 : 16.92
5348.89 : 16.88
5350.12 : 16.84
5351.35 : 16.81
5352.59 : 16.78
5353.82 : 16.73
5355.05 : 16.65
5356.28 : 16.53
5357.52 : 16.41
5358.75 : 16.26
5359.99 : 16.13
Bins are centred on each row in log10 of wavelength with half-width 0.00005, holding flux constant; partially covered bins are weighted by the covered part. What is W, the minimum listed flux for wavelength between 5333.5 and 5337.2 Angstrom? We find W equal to 16.2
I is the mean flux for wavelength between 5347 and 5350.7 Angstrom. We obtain 16.9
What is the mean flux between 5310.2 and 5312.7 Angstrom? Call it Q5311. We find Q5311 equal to 16.6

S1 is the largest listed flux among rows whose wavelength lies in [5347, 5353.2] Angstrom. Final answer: 16.92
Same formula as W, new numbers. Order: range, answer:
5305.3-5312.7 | 16.63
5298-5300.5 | 16.86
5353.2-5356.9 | 16.53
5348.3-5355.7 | 16.65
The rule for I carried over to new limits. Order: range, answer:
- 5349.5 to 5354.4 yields 16.8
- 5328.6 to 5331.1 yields 16.8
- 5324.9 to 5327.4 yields 16.7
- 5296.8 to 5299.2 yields 16.8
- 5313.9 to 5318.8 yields 16.5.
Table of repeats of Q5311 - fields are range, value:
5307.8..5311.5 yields 16.7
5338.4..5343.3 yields 16.5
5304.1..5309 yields 16.8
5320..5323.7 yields 16.5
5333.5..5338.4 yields 16.2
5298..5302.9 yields 16.9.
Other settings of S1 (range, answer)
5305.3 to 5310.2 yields 16.79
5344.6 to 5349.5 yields 16.95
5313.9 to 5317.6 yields 16.58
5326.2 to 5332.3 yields 16.78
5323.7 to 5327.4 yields 16.74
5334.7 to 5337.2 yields 16.27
